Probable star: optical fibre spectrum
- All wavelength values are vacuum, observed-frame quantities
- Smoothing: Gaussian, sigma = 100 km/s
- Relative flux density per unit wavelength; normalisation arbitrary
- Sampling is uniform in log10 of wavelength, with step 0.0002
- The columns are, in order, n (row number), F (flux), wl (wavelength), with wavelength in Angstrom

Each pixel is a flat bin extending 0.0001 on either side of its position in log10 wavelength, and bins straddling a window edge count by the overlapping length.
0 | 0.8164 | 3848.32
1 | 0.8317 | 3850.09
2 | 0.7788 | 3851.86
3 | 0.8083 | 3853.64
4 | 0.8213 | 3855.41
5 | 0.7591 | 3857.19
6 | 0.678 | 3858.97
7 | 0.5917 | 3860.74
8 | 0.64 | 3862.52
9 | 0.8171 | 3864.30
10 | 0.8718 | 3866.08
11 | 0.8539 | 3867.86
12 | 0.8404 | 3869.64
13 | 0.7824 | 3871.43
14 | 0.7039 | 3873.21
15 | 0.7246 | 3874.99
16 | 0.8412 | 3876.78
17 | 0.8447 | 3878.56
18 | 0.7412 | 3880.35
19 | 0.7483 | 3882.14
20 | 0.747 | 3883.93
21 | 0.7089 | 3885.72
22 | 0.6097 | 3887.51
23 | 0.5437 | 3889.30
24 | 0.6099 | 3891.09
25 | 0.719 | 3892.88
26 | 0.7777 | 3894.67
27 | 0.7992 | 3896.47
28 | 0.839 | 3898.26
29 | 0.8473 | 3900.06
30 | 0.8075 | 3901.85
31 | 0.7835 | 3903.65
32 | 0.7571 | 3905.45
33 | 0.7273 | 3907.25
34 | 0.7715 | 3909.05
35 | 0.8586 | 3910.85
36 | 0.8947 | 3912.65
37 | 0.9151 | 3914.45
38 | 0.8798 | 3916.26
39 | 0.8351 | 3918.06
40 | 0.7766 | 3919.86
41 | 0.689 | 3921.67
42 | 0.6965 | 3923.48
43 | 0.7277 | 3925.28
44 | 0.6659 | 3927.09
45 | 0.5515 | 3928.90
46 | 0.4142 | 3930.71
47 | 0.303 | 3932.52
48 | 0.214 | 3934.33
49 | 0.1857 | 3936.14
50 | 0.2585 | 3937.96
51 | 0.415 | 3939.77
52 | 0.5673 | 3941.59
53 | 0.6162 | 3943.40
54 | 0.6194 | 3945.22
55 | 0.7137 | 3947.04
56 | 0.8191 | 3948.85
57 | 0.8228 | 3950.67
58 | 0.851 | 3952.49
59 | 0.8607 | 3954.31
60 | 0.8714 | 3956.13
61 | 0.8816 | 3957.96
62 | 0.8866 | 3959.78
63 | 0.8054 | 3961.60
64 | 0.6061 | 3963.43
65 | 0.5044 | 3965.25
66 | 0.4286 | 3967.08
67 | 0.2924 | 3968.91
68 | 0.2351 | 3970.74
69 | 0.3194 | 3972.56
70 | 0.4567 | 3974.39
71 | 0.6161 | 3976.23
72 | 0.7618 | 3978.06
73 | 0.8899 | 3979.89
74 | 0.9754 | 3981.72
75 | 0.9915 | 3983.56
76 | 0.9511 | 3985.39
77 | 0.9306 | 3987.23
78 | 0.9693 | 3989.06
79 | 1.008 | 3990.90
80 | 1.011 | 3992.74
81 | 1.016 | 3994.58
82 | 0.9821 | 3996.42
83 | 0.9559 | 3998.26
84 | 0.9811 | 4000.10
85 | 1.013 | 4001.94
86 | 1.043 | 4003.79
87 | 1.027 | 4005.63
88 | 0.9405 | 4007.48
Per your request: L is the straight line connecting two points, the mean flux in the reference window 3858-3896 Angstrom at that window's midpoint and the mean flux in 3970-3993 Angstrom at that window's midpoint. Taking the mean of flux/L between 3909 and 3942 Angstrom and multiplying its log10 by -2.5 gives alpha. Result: 0.23 mag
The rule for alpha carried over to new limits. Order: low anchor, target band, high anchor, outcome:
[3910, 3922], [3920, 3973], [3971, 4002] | 0.40 mag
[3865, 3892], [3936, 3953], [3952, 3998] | 0.26 mag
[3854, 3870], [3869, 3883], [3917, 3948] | -0.08 mag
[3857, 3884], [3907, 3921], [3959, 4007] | -0.08 mag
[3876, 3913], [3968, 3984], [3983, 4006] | 0.49 mag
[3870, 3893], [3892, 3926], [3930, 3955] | -0.24 mag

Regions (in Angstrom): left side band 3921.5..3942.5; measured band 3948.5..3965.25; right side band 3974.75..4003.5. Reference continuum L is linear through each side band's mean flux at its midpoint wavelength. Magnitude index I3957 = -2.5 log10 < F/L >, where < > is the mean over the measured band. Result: -0.21 mag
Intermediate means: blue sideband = 0.466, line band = 0.806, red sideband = 0.93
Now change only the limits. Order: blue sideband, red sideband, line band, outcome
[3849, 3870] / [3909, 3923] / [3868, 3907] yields 0.07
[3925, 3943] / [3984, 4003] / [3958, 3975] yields 0.33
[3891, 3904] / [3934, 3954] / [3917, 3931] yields -0.03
